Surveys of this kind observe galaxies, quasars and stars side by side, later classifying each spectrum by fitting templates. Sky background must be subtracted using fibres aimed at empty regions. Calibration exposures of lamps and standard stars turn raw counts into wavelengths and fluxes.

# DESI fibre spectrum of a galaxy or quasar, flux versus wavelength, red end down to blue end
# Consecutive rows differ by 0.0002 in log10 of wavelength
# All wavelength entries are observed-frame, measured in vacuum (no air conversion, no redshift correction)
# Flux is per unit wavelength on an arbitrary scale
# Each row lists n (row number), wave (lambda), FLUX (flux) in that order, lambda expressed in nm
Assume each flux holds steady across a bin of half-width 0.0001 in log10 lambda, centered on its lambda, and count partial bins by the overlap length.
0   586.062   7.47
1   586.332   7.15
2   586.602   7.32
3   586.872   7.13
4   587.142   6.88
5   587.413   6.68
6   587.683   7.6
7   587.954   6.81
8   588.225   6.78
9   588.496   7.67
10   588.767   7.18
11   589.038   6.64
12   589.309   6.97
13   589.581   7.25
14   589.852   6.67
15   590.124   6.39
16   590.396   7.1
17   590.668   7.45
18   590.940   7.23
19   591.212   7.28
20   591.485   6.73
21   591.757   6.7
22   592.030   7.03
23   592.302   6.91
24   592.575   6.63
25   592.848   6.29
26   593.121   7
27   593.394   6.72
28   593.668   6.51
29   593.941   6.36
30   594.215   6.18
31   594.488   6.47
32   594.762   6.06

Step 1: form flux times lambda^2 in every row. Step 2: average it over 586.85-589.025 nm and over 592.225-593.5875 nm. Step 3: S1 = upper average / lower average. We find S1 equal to 0.96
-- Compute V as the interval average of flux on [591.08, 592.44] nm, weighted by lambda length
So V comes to 6.93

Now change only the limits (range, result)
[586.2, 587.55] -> 7.04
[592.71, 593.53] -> 6.67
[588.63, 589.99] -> 6.94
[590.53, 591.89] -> 7.08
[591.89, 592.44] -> 6.97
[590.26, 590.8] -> 7.27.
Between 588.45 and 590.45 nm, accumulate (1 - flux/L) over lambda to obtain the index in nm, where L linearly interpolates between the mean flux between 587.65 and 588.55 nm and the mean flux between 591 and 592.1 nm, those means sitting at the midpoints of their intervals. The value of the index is 0.031 nm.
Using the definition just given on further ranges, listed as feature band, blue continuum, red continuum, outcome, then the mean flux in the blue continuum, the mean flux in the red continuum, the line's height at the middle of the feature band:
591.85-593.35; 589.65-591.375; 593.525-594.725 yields -0.03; 7.02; 6.35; 6.64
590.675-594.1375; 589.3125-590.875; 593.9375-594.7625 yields -0.10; 6.98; 6.29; 6.6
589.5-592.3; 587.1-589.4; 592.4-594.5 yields -0.08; 7.03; 6.53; 6.78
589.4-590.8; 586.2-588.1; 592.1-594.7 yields -0.03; 7.08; 6.56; 6.84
